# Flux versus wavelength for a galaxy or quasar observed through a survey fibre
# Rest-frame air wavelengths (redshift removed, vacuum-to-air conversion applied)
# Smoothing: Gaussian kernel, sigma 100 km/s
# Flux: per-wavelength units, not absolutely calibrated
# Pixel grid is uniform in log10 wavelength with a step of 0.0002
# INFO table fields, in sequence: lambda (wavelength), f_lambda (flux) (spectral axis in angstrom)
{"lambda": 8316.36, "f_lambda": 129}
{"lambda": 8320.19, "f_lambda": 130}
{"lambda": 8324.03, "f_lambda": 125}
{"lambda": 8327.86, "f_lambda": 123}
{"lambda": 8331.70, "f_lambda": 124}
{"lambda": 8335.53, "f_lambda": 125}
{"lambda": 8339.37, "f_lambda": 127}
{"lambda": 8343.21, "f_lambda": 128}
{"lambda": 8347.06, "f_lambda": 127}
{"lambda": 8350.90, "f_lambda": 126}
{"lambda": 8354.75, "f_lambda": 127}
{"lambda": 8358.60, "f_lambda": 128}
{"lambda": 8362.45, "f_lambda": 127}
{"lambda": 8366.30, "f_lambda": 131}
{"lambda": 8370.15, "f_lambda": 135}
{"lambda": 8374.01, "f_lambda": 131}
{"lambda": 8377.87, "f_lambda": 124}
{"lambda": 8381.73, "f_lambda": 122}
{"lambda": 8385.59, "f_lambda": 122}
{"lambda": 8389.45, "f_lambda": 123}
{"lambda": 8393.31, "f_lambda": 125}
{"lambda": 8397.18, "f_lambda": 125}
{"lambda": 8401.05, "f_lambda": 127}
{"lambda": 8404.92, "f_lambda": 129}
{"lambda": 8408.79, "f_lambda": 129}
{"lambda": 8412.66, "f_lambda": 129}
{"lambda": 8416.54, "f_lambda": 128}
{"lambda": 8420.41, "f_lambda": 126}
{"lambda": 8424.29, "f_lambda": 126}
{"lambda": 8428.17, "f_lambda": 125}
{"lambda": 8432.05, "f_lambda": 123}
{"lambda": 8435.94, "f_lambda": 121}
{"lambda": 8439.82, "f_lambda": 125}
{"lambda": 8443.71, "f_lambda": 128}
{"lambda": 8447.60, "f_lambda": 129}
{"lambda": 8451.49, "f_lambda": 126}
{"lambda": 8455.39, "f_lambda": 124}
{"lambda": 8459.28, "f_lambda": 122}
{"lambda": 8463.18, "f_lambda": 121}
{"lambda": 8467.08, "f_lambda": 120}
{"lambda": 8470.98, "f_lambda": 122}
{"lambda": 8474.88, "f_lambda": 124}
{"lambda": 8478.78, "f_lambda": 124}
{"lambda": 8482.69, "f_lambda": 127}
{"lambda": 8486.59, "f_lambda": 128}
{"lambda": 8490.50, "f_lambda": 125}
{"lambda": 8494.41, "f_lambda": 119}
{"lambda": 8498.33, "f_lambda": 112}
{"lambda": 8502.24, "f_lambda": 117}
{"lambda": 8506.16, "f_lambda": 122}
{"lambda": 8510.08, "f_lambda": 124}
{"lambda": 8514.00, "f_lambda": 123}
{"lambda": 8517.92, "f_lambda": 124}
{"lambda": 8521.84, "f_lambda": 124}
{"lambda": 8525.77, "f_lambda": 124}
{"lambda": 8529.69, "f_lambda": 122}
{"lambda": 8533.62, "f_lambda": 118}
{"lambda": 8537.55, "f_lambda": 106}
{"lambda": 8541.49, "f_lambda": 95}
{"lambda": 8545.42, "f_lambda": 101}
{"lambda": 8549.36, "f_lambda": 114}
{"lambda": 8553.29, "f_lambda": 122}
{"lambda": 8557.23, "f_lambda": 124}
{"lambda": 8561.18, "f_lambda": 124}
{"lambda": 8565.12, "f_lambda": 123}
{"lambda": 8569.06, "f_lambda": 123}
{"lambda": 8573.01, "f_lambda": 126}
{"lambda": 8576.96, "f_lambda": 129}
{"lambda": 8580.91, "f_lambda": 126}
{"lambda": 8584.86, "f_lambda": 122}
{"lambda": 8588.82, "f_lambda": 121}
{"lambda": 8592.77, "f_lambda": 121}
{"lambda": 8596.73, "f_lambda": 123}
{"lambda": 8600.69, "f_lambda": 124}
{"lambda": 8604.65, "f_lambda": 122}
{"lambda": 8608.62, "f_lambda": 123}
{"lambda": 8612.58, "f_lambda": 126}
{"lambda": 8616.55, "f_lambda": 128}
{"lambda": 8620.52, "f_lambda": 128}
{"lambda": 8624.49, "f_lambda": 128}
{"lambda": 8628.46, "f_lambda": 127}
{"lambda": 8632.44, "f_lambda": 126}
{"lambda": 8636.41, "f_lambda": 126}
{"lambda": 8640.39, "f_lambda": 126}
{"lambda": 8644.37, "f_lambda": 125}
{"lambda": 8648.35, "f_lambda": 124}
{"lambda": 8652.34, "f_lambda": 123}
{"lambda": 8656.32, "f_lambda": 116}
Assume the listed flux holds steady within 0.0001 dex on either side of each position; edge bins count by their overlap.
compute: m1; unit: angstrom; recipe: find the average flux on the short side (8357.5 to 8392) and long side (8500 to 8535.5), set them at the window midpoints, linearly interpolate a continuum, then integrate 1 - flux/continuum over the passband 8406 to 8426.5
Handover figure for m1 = -0.3 angstrom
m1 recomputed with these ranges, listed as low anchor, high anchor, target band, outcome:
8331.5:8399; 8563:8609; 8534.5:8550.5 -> 2.54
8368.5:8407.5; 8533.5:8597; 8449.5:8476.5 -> 0.07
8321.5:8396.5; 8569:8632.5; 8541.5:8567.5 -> 1.83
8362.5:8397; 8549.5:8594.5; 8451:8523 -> 1.35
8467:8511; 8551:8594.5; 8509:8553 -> 2.47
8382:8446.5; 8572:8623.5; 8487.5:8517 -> 1.05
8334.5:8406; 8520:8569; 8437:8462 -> -0.65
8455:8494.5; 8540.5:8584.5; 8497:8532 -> 0.05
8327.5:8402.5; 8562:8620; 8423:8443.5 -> 0.24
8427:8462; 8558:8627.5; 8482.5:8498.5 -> 0.23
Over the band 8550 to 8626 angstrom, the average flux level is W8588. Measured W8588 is 124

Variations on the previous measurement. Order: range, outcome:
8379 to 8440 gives 125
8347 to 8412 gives 127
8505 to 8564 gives 118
